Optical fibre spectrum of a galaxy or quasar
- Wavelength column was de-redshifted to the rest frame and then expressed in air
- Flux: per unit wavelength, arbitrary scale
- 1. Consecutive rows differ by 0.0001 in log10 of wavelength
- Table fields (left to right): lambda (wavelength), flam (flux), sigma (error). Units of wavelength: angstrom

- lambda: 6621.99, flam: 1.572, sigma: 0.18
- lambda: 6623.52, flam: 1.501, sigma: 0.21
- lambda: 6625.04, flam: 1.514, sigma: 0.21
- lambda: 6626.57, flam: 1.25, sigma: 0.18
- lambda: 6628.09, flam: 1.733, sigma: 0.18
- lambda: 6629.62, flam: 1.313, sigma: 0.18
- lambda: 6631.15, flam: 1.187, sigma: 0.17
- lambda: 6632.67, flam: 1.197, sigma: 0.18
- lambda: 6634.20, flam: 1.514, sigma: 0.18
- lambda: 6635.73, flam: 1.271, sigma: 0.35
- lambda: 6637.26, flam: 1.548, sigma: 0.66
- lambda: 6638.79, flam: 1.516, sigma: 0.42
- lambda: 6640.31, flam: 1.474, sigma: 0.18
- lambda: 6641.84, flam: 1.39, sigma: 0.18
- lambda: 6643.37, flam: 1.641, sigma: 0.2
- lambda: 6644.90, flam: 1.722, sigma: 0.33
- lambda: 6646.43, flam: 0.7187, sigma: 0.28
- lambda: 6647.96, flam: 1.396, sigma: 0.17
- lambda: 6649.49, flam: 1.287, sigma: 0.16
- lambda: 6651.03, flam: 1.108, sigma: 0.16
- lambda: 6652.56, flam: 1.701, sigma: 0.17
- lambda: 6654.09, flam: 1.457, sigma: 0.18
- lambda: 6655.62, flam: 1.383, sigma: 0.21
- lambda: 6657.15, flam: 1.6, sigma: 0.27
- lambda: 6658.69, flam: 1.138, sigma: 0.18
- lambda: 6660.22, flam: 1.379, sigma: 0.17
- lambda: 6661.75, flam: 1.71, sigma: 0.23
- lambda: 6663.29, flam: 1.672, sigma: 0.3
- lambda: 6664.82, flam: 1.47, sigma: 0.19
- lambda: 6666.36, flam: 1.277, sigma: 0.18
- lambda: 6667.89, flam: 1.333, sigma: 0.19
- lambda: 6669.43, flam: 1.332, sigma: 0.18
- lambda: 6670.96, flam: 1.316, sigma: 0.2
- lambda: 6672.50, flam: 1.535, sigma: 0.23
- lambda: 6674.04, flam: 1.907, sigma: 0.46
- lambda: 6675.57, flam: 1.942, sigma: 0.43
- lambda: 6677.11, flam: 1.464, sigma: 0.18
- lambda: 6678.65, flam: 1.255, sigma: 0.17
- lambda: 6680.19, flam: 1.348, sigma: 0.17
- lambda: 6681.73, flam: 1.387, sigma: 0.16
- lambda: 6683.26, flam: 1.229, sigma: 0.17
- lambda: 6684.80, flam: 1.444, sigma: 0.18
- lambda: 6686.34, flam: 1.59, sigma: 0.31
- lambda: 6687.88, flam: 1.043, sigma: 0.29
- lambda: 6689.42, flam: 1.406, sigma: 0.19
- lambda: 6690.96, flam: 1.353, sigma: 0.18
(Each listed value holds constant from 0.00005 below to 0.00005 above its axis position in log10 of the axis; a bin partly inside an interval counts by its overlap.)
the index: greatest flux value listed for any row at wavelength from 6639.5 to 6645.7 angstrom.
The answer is 1.722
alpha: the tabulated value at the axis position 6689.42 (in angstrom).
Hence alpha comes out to 1.406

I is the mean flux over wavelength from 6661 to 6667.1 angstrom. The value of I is 1.53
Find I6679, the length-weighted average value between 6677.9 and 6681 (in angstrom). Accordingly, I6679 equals 1.3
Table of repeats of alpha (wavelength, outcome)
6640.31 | 1.474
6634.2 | 1.514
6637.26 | 1.548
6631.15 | 1.187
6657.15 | 1.6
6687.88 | 1.043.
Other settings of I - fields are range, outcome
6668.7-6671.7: 1.33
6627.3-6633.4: 1.36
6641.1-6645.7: 1.58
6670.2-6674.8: 1.58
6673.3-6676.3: 1.93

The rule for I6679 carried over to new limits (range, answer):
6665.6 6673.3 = 1.36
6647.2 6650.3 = 1.34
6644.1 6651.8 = 1.25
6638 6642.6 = 1.46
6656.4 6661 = 1.37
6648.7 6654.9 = 1.39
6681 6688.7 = 1.34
